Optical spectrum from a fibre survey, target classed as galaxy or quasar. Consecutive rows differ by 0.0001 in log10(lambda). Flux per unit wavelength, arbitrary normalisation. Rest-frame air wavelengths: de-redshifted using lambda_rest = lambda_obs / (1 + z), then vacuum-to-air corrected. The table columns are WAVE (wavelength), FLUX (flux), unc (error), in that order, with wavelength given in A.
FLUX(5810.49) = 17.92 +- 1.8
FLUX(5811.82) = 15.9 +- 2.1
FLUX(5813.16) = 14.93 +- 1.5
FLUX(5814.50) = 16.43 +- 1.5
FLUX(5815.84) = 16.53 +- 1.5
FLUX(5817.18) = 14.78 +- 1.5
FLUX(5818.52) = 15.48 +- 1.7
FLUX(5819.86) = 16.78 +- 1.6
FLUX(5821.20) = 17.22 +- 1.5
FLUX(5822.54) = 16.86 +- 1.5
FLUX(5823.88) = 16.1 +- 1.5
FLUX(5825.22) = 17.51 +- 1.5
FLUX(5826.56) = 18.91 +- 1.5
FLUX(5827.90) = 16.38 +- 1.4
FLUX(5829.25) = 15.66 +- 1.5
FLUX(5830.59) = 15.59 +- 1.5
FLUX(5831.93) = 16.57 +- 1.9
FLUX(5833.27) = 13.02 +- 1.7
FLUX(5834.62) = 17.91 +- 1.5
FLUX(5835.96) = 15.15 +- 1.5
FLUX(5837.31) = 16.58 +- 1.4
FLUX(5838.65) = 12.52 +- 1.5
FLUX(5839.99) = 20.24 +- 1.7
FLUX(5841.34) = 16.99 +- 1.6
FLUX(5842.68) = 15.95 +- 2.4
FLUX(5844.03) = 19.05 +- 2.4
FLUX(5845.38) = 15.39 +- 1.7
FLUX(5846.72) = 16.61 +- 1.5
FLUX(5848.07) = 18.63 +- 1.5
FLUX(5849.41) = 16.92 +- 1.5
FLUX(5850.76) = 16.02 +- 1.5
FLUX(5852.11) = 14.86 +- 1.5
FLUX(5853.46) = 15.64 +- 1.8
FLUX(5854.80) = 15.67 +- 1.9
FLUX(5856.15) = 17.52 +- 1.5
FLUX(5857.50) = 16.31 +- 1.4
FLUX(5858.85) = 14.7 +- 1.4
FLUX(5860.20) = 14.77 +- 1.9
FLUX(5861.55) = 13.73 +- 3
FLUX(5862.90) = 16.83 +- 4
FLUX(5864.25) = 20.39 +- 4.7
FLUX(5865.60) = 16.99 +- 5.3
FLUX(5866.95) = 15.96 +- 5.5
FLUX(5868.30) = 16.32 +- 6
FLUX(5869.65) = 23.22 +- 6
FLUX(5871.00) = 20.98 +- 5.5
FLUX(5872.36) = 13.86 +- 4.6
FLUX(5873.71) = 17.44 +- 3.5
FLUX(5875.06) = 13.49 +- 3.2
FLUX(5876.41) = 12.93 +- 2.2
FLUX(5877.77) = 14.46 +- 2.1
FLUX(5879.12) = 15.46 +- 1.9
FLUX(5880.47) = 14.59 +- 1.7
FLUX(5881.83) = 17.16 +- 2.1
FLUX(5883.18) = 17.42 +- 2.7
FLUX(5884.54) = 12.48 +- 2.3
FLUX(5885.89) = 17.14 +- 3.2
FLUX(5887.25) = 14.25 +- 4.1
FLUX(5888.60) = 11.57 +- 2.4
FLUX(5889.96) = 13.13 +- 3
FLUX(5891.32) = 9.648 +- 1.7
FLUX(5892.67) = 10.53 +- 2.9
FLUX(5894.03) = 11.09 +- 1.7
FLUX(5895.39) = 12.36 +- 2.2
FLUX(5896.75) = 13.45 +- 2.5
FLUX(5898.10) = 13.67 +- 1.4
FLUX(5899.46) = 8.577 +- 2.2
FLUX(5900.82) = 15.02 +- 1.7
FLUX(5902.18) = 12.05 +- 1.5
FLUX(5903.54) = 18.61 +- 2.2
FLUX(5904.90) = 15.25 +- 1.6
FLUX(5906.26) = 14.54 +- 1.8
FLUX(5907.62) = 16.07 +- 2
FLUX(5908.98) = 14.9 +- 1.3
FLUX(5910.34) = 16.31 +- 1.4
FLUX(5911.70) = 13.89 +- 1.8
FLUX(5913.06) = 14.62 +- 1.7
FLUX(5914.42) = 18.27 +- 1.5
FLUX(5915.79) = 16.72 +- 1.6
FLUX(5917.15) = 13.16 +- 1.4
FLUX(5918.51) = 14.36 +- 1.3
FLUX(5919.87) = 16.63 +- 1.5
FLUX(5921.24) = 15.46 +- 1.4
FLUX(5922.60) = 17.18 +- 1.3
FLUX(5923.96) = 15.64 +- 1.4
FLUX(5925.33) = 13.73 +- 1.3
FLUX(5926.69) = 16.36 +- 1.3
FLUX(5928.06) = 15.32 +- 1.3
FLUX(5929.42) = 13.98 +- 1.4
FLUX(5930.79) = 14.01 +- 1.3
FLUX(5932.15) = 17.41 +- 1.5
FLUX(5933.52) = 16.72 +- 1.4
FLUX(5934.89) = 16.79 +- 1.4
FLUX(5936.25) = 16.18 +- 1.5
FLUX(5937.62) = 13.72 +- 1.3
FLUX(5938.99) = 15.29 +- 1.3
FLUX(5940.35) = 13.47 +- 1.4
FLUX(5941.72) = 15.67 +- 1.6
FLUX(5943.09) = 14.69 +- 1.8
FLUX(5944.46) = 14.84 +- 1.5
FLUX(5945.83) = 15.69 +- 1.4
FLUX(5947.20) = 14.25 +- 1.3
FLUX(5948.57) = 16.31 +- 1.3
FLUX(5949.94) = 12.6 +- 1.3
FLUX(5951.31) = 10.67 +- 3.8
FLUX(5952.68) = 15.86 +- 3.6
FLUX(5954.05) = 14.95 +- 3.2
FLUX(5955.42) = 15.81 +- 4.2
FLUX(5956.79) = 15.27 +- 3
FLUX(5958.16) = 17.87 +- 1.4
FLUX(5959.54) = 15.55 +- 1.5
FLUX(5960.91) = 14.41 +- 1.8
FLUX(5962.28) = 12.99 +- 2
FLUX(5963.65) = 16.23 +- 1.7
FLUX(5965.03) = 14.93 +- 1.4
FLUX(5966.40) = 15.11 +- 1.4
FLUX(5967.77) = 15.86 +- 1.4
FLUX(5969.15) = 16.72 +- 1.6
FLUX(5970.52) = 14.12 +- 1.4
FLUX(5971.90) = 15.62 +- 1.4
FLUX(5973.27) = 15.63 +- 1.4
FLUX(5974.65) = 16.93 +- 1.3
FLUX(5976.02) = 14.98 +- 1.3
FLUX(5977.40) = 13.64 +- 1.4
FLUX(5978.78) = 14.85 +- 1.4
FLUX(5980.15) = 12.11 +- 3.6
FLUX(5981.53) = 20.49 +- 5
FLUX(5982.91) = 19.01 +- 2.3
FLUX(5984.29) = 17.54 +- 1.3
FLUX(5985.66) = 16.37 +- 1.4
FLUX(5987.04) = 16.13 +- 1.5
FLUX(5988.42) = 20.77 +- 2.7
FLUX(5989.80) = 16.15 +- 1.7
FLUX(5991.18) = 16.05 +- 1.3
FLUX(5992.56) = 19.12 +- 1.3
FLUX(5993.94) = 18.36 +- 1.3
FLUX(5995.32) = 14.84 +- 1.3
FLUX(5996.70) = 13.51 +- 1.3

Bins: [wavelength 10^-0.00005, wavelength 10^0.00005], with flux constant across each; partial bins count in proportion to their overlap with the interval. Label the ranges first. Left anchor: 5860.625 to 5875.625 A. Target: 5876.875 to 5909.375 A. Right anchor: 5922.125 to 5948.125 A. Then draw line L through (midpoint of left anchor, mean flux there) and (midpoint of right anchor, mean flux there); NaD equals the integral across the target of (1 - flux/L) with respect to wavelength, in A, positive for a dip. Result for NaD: 5.1 A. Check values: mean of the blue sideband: 17.2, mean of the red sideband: 15.3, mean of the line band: 13.9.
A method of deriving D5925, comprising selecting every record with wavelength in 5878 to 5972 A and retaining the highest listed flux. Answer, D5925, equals 18.61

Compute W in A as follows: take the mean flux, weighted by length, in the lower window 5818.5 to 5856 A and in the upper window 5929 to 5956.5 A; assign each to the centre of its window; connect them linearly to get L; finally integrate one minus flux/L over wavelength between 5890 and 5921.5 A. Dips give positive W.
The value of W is 2.8 A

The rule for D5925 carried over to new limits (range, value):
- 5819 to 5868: 20.39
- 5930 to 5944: 17.41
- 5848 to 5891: 23.22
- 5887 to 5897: 14.25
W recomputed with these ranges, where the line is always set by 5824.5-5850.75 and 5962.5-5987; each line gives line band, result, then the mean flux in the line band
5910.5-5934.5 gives 0.89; 15.5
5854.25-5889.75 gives 1.00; 15.9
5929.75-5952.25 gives 1.60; 14.9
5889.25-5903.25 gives 3.56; 12.1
